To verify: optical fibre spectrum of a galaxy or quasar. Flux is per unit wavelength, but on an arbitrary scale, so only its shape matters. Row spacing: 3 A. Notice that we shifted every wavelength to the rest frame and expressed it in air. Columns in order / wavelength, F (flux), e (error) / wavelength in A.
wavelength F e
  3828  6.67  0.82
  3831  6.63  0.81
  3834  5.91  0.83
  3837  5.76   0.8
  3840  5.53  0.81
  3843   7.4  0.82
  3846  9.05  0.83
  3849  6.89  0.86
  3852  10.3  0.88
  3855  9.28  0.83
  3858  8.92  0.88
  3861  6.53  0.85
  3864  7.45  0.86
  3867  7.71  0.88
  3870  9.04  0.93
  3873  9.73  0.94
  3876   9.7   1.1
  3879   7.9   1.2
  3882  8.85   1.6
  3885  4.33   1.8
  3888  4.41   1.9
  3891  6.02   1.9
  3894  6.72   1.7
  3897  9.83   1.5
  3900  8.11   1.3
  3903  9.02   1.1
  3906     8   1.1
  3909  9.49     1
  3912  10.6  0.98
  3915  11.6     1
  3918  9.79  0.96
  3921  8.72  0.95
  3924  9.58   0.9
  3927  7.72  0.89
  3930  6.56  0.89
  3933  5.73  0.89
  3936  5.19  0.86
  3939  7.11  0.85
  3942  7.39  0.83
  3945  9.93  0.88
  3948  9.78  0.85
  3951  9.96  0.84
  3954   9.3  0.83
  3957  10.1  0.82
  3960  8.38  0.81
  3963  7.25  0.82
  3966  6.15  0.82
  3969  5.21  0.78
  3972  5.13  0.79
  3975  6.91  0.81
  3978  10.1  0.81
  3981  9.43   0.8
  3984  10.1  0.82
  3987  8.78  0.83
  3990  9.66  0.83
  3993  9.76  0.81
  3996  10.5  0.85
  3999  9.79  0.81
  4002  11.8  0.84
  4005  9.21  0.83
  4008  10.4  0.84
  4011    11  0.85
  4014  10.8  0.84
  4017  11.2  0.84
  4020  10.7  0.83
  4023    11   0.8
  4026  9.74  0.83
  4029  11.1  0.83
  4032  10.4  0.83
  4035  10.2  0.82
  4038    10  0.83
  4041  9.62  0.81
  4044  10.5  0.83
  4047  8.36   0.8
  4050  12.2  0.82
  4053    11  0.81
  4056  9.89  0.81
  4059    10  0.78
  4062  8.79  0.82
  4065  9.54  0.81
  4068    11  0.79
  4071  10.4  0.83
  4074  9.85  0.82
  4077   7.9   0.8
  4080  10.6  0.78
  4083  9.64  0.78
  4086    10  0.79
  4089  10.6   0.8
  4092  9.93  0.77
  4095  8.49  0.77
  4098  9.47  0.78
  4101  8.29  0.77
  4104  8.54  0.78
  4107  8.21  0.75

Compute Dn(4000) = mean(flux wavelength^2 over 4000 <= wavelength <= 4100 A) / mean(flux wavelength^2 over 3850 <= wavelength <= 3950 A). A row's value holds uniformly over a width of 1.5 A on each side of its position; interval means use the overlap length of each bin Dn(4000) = 1.3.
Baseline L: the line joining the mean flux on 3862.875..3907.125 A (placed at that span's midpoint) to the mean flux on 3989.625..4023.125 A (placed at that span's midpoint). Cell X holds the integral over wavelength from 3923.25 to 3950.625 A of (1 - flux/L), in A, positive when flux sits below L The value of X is 3.8 A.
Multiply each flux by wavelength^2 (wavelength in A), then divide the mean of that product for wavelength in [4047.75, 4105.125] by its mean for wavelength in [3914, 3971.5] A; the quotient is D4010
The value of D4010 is 1.3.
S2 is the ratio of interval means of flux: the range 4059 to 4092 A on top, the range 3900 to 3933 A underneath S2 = 1.10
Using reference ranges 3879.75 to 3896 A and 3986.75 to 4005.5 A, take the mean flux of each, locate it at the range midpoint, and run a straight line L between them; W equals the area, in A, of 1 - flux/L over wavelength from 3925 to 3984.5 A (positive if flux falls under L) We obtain 5.10 A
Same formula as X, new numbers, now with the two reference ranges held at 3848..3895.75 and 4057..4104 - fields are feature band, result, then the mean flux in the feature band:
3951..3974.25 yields 2.8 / 7.51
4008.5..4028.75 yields -3.8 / 10.7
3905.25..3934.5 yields -2.3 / 8.8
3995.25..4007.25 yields -1.9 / 10.3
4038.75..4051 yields -1.0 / 10.1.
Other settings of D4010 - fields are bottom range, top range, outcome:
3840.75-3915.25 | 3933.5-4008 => 1.10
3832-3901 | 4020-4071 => 1.47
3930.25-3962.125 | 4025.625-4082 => 1.29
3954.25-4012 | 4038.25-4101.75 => 1.15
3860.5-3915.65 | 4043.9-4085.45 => 1.34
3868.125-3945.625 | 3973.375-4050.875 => 1.32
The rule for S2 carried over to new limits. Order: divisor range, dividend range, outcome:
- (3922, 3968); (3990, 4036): 1.31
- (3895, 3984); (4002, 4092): 1.22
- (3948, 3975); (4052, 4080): 1.27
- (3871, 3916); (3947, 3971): 0.99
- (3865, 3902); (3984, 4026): 1.34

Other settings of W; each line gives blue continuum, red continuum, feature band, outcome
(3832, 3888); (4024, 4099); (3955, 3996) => 3.14 A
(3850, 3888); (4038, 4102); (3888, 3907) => 1.62 A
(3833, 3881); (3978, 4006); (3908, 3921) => -2.09 A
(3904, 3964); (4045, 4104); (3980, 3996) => -1.02 A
